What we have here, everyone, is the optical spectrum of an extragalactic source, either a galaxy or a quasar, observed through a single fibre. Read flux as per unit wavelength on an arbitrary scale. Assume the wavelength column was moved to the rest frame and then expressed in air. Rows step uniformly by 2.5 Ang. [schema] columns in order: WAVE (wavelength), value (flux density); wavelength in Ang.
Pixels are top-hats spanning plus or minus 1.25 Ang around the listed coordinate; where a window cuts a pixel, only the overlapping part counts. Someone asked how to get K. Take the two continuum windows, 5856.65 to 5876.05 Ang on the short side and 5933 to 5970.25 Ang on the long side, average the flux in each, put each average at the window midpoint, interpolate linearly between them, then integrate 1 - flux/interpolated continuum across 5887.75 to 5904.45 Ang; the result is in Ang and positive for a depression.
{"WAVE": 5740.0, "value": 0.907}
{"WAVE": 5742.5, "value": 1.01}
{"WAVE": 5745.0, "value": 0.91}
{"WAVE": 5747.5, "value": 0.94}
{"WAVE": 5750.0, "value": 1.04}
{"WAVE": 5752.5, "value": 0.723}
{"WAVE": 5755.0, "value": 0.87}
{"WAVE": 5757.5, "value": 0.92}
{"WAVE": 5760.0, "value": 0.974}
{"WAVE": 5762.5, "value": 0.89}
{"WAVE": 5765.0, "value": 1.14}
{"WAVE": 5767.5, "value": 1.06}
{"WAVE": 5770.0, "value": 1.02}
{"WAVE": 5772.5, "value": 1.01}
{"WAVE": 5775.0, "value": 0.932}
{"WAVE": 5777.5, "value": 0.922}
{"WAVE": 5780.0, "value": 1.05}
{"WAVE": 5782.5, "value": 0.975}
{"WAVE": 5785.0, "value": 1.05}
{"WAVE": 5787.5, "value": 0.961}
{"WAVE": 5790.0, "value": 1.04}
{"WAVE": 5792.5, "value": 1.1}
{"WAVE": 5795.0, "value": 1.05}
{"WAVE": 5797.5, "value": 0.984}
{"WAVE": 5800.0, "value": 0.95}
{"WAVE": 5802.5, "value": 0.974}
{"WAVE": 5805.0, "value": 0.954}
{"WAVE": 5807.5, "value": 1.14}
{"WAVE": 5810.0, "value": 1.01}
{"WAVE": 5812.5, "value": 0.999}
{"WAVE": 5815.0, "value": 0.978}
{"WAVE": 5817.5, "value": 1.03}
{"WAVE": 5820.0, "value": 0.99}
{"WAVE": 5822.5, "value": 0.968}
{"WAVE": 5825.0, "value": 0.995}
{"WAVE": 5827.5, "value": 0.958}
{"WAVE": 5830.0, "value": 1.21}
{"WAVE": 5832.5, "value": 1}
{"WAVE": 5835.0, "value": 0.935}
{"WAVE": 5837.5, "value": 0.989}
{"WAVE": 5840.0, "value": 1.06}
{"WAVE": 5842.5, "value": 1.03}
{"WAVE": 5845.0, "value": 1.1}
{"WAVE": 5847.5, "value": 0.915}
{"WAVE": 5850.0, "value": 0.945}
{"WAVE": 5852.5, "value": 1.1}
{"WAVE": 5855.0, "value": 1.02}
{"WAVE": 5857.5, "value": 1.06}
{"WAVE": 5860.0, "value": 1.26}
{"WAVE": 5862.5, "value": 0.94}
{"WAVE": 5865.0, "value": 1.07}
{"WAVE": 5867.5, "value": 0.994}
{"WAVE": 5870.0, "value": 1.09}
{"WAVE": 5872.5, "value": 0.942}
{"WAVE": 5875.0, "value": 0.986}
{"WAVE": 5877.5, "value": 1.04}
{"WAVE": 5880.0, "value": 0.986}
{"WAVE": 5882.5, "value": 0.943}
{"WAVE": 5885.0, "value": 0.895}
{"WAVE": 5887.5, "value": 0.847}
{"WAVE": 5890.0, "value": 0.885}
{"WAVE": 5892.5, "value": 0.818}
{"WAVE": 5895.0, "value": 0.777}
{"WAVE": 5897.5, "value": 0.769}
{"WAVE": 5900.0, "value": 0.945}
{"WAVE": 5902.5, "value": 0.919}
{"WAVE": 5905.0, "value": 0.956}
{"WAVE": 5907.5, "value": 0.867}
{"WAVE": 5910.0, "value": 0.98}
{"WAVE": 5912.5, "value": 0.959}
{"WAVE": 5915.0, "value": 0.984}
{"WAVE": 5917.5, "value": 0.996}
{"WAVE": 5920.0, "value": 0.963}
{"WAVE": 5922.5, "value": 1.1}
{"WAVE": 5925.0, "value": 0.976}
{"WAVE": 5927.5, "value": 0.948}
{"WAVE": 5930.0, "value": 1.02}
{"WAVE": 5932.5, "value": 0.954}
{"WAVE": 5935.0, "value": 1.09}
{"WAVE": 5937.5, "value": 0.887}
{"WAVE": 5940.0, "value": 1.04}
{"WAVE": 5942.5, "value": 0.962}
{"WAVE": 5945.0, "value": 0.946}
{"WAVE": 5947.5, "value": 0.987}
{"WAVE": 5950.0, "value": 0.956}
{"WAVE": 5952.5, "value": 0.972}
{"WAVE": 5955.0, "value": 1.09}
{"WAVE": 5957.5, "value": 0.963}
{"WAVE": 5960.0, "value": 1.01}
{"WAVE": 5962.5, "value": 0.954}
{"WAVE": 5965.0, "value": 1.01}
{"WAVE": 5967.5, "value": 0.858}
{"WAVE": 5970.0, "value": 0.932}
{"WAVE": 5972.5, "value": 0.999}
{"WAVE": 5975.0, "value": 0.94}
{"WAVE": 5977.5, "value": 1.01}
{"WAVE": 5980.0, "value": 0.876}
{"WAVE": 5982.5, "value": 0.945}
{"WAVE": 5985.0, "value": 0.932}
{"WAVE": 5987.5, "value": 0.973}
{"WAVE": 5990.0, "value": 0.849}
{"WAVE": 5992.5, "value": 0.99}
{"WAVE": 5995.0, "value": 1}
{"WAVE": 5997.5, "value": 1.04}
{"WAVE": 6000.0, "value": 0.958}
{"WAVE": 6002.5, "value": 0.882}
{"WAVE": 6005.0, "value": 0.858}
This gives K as 2.7 Ang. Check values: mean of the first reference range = 1.04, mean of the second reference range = 0.978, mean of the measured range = 0.856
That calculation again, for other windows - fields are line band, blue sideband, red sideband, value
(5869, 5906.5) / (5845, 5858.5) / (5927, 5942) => 3.2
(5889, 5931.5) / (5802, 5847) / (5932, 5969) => 2.5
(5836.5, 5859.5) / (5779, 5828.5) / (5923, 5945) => -0.7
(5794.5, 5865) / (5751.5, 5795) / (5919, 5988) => -2.9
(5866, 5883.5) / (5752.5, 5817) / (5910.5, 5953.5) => -0.2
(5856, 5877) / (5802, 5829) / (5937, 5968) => -1.0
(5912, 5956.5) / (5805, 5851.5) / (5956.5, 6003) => -0.9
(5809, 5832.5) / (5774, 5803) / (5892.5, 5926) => -0.8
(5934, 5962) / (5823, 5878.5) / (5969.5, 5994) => -0.7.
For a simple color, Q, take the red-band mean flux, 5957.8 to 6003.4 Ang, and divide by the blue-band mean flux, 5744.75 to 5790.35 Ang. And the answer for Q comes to 1.0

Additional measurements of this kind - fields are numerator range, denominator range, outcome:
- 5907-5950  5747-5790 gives 1.01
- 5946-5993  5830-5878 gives 0.93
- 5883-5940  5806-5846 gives 0.91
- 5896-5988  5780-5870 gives 0.94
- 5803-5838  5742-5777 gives 1.06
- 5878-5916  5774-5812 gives 0.90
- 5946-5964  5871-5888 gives 1.04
